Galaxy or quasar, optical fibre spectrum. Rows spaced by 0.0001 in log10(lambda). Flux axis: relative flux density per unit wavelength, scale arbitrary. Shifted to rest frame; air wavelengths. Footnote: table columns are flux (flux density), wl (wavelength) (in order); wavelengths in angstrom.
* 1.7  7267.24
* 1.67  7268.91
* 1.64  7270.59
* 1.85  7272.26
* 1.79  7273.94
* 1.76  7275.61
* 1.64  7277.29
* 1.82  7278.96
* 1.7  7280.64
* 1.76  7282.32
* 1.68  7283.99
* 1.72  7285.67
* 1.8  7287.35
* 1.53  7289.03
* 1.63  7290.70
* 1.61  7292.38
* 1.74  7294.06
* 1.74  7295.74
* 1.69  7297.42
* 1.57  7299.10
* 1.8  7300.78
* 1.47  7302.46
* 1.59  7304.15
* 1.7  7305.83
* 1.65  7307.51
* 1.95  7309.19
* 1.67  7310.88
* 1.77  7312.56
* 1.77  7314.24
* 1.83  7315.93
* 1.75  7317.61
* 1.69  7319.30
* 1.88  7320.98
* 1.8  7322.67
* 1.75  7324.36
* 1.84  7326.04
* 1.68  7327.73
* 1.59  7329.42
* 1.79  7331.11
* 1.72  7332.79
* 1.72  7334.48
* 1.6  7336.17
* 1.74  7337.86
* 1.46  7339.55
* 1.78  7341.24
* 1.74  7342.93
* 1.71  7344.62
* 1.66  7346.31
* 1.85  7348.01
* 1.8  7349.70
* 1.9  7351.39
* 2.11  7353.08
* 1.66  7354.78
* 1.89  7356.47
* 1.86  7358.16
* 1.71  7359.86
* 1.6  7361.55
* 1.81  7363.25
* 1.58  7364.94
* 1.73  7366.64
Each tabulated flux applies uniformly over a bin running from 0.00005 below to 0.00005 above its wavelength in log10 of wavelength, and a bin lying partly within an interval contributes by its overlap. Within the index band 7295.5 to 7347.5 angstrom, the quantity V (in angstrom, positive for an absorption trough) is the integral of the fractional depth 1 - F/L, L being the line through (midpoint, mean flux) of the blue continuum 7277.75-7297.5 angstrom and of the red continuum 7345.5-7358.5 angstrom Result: 1.8 angstrom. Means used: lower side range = 1.7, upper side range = 1.84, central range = 1.71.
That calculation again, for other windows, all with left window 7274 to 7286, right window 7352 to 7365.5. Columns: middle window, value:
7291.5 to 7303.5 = 0.58 angstrom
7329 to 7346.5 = 0.83 angstrom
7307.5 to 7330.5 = -0.07 angstrom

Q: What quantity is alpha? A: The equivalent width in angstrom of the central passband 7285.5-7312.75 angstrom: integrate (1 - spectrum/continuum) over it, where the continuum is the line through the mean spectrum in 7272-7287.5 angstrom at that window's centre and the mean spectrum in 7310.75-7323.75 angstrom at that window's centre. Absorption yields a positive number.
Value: 1.2 angstrom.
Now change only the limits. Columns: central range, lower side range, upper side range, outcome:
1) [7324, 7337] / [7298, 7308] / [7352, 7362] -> 0.1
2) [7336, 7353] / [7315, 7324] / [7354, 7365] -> 0.1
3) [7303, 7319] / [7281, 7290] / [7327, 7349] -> -0.4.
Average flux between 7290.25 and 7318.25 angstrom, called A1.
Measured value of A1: 1.7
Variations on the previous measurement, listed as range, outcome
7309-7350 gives 1.74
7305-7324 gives 1.77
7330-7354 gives 1.75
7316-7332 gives 1.76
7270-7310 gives 1.7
